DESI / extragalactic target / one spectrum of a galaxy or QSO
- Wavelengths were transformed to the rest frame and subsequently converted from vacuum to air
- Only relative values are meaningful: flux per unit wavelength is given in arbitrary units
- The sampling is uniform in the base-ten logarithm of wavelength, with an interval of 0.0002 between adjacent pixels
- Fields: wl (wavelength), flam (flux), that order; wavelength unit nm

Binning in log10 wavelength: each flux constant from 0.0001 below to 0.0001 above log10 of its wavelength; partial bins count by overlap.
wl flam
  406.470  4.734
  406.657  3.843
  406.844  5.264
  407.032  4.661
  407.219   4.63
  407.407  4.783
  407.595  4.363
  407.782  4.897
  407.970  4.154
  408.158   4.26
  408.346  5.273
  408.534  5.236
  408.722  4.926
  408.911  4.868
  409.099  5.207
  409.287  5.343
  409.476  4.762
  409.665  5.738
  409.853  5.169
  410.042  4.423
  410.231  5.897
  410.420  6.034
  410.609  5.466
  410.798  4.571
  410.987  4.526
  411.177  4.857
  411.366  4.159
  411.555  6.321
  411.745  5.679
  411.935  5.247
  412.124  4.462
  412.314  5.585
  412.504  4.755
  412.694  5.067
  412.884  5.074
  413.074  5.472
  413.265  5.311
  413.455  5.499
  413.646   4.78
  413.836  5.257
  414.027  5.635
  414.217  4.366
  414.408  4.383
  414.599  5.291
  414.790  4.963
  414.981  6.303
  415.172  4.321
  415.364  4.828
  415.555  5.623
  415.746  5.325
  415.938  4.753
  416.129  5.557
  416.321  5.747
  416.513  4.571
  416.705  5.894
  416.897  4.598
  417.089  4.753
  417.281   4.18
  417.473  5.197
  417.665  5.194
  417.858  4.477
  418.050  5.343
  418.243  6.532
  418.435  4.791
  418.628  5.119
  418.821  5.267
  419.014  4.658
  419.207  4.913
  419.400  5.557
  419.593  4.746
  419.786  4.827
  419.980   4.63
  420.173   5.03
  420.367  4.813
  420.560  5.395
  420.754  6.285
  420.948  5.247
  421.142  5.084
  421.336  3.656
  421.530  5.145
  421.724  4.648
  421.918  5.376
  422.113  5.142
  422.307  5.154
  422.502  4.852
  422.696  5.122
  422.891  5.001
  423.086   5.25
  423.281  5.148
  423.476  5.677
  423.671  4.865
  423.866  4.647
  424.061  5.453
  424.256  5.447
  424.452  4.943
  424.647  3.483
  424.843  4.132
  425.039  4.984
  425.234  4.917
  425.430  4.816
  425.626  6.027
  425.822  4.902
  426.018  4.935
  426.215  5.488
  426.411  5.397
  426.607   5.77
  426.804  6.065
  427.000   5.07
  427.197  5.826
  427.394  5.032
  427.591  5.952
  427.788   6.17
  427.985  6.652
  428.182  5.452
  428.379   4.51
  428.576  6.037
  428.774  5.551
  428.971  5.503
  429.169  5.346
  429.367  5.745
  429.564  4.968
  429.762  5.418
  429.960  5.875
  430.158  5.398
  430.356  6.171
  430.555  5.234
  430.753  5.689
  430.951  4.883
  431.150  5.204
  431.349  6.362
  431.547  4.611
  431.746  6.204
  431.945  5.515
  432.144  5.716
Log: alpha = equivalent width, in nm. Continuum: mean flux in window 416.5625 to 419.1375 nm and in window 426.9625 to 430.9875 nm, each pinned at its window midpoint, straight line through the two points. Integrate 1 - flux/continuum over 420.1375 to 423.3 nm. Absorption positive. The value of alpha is 0.10 nm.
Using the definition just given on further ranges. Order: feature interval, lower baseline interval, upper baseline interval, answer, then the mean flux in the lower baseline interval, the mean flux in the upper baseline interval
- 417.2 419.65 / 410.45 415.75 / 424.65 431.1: 0.064 nm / 5.12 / 5.4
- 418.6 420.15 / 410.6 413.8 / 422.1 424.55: 0.048 nm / 5.1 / 5.13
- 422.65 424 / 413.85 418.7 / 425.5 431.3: 0.062 nm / 5.11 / 5.53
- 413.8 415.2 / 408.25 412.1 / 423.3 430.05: 0.032 nm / 5.17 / 5.32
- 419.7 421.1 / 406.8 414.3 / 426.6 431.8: 0.040 nm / 5.05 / 5.57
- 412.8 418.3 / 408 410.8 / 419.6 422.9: -0.064 nm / 5.14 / 5.02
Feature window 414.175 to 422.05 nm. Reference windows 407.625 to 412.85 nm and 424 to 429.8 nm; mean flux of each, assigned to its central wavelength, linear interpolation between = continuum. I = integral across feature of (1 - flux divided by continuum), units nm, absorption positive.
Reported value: 0.192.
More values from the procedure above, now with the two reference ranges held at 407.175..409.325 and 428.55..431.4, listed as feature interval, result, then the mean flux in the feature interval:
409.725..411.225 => -0.08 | 5.14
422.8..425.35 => 0.20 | 4.92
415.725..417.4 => 0.02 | 5.03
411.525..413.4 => -0.12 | 5.27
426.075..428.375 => -0.09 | 5.65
